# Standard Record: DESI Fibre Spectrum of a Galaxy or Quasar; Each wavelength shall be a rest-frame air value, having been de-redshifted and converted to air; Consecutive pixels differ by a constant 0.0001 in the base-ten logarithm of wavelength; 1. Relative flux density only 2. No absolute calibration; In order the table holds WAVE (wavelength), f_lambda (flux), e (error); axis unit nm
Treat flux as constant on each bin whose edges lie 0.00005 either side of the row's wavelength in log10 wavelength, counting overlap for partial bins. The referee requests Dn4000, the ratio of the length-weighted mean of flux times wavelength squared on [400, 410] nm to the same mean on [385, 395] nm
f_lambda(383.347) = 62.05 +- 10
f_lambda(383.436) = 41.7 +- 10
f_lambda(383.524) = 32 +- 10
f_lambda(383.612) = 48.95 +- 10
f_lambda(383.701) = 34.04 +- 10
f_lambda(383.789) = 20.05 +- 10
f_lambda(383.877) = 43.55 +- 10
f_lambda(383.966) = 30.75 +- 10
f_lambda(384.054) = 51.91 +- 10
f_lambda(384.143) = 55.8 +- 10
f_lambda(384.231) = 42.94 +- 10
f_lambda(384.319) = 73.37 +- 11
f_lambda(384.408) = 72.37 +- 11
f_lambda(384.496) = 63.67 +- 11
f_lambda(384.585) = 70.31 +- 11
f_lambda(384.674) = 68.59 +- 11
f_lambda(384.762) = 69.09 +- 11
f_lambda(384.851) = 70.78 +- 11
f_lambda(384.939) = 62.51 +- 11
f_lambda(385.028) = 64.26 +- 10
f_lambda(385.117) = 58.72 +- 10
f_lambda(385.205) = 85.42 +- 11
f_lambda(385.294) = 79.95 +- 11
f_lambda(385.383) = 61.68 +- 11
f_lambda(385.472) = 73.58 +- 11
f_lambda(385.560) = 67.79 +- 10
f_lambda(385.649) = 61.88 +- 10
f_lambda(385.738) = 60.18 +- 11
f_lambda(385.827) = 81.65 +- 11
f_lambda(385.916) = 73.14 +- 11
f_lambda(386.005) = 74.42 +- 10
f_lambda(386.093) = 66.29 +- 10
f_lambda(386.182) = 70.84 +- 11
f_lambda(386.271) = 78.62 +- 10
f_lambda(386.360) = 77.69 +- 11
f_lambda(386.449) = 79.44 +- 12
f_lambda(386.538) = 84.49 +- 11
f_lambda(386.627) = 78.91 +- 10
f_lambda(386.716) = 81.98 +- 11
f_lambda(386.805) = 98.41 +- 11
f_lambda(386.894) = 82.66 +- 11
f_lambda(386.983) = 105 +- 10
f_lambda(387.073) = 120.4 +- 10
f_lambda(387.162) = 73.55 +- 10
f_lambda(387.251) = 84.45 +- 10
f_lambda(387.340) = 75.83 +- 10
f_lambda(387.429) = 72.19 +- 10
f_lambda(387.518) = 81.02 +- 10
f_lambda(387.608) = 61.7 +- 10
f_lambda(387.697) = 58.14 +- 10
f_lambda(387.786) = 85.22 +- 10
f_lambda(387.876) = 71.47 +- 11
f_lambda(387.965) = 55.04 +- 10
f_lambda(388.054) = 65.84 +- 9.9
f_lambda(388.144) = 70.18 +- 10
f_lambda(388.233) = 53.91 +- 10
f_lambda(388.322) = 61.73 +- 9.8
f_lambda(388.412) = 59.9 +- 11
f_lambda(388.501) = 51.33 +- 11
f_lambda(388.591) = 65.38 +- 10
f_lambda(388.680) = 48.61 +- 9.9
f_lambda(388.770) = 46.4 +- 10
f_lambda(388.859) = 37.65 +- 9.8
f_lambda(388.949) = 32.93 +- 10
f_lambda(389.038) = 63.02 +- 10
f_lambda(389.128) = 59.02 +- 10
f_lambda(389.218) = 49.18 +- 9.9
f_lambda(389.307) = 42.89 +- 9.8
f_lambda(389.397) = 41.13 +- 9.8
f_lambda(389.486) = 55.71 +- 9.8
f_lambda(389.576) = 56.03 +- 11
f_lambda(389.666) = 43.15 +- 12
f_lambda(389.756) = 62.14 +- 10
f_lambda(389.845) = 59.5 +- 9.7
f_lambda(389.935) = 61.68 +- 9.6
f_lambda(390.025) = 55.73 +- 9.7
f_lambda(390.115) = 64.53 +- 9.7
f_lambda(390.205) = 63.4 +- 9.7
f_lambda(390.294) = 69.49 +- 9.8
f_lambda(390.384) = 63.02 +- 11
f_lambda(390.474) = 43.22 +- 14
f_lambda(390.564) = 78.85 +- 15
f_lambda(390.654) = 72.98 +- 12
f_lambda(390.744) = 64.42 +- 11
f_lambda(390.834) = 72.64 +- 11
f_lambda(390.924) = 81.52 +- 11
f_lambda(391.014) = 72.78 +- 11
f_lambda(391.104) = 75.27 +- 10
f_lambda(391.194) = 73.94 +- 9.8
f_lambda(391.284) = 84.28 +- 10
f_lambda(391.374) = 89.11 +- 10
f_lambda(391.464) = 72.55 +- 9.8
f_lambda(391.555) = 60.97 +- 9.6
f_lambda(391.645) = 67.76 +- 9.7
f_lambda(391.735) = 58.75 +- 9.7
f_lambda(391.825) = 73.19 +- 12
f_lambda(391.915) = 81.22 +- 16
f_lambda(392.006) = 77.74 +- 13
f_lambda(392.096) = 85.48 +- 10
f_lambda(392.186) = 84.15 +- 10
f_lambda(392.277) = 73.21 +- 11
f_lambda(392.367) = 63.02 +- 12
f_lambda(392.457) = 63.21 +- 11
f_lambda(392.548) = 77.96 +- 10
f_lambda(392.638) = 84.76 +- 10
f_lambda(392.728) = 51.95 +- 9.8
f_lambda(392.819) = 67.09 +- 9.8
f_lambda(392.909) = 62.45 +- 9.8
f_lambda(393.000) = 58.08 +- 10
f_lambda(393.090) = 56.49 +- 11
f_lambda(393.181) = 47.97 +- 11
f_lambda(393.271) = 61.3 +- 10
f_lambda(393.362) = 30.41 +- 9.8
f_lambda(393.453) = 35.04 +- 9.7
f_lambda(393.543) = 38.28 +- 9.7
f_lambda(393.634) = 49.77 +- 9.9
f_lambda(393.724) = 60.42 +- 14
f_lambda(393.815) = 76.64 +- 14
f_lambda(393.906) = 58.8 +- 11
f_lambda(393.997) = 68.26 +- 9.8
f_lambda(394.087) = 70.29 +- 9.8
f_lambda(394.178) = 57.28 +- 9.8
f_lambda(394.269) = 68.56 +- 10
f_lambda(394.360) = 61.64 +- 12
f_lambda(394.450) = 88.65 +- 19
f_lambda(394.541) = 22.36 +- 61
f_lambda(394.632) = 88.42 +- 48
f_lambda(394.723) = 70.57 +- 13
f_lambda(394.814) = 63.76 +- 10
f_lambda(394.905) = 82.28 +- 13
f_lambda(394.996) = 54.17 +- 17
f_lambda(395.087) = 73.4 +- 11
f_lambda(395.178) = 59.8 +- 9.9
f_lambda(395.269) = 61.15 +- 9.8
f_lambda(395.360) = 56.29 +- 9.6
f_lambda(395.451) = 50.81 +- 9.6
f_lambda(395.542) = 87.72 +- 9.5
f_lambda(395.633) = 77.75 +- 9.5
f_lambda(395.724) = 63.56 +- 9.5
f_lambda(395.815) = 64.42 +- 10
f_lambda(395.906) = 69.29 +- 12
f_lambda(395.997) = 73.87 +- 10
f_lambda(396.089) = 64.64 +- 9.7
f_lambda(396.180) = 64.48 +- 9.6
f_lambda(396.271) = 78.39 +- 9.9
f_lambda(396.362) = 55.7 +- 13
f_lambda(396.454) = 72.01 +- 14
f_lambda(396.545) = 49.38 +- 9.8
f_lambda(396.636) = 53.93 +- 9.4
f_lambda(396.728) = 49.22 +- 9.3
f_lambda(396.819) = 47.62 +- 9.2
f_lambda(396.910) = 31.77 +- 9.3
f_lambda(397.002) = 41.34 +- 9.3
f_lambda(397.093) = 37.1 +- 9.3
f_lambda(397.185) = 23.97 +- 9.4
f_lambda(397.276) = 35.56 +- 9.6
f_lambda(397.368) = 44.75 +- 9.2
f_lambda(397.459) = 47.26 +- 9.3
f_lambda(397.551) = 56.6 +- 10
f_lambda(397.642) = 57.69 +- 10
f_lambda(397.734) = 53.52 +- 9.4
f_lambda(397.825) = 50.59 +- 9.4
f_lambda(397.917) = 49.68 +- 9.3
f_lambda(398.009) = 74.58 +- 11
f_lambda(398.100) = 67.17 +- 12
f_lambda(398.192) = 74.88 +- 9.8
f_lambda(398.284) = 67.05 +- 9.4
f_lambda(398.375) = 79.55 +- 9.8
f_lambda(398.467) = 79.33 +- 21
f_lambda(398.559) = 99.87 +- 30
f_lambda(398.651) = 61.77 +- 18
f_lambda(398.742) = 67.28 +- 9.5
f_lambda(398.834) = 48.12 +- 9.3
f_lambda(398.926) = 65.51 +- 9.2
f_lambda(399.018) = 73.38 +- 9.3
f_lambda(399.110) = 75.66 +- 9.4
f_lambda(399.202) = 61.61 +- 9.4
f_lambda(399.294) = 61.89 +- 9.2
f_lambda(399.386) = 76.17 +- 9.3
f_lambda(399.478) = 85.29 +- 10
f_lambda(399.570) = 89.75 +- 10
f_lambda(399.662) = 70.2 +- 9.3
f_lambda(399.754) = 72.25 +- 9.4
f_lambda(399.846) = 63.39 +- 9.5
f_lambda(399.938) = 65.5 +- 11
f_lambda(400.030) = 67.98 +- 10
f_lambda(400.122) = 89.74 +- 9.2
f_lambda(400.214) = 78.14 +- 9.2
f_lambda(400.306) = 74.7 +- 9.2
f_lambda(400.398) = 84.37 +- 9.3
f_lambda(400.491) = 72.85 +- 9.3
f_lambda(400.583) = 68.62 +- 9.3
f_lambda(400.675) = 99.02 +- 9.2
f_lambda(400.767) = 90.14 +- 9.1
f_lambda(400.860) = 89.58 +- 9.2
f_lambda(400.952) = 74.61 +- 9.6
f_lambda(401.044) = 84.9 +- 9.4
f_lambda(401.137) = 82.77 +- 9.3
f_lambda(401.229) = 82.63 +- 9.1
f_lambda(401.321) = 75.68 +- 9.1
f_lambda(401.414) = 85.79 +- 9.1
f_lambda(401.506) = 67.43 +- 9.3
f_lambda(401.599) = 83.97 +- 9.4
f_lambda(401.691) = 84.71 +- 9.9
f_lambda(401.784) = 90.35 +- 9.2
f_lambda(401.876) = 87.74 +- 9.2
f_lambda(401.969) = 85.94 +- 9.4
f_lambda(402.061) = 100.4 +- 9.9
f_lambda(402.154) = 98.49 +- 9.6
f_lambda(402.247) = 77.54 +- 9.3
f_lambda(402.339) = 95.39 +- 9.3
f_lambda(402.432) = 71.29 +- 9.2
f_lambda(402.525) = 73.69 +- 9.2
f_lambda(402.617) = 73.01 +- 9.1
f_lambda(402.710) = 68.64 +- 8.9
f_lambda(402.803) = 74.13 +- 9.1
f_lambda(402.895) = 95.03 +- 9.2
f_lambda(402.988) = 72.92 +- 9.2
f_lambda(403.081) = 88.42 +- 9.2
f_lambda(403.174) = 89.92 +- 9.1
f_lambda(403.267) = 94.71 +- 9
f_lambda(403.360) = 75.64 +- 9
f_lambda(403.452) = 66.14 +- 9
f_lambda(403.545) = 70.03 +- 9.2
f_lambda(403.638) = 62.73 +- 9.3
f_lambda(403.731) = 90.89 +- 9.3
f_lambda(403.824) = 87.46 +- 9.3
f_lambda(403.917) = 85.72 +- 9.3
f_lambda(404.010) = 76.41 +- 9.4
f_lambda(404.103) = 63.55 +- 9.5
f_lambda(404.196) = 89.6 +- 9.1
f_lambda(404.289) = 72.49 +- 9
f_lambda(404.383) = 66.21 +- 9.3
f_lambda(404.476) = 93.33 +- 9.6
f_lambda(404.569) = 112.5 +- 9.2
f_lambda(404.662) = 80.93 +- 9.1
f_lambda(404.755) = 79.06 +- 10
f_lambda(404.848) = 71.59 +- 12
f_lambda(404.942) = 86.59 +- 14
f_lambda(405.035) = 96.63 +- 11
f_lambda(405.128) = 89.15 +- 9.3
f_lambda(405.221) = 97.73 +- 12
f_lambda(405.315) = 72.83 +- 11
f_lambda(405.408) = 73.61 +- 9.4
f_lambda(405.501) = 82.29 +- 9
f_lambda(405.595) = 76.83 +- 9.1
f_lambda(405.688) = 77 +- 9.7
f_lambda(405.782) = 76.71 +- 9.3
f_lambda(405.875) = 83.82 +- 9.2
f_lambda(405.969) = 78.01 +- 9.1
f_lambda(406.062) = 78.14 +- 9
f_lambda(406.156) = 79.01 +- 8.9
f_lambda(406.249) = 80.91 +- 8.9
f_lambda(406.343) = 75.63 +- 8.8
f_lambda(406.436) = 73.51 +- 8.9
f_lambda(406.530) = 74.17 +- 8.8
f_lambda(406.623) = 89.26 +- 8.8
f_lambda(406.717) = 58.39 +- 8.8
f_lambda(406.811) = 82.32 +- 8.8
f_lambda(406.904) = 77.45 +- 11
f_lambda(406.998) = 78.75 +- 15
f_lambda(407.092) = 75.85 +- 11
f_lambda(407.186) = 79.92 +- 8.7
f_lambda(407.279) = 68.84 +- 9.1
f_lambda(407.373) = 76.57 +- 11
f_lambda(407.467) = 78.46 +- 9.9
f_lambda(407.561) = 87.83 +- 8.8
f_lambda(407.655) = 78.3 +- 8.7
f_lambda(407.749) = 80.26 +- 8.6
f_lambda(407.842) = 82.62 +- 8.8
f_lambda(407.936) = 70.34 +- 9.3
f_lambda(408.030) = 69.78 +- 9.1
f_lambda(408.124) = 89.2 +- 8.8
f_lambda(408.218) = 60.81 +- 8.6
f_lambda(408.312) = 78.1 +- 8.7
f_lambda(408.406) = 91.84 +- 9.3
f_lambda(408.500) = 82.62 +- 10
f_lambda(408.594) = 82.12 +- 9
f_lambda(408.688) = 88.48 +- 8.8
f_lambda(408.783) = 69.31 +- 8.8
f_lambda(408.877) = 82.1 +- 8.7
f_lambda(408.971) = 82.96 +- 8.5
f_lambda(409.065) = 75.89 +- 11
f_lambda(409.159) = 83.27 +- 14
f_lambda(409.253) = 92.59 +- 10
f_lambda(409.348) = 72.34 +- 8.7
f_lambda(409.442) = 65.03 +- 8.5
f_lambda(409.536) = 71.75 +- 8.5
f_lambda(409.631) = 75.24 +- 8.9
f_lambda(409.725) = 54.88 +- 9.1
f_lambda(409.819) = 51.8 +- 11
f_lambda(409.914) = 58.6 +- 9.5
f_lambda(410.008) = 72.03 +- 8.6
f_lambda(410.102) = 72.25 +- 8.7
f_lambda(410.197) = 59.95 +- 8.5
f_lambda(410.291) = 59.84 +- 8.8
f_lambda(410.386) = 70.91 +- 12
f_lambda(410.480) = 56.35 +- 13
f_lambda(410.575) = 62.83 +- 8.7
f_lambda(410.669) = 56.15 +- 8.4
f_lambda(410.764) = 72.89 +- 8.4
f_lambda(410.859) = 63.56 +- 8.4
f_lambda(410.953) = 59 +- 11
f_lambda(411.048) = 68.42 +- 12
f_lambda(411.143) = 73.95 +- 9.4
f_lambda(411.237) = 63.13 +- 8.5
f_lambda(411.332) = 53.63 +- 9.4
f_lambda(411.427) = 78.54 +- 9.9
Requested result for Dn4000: 1.29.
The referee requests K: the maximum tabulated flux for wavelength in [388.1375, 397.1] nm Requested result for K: 89.11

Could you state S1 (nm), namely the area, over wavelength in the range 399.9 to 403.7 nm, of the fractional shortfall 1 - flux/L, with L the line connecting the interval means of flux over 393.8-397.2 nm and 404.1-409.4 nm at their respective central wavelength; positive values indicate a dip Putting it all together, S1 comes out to -0.48 nm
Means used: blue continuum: 61.7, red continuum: 79.9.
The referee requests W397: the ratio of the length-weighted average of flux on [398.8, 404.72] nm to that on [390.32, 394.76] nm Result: 1.2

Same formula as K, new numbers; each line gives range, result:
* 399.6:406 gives 112.5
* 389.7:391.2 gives 81.52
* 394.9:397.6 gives 87.72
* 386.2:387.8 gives 120.4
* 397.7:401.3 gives 99.87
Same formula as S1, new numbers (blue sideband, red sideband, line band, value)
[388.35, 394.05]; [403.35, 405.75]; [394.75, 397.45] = 0.42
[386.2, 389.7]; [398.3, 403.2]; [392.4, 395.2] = 0.41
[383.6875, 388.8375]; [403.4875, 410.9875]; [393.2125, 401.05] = 0.84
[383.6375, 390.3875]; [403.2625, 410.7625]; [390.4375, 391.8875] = -0.10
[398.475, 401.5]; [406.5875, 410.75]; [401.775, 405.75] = -0.37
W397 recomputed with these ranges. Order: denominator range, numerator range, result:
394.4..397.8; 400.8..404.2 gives 1.39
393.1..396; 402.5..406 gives 1.30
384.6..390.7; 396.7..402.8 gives 1.06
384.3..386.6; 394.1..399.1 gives 0.87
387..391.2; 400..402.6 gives 1.30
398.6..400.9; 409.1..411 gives 0.90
